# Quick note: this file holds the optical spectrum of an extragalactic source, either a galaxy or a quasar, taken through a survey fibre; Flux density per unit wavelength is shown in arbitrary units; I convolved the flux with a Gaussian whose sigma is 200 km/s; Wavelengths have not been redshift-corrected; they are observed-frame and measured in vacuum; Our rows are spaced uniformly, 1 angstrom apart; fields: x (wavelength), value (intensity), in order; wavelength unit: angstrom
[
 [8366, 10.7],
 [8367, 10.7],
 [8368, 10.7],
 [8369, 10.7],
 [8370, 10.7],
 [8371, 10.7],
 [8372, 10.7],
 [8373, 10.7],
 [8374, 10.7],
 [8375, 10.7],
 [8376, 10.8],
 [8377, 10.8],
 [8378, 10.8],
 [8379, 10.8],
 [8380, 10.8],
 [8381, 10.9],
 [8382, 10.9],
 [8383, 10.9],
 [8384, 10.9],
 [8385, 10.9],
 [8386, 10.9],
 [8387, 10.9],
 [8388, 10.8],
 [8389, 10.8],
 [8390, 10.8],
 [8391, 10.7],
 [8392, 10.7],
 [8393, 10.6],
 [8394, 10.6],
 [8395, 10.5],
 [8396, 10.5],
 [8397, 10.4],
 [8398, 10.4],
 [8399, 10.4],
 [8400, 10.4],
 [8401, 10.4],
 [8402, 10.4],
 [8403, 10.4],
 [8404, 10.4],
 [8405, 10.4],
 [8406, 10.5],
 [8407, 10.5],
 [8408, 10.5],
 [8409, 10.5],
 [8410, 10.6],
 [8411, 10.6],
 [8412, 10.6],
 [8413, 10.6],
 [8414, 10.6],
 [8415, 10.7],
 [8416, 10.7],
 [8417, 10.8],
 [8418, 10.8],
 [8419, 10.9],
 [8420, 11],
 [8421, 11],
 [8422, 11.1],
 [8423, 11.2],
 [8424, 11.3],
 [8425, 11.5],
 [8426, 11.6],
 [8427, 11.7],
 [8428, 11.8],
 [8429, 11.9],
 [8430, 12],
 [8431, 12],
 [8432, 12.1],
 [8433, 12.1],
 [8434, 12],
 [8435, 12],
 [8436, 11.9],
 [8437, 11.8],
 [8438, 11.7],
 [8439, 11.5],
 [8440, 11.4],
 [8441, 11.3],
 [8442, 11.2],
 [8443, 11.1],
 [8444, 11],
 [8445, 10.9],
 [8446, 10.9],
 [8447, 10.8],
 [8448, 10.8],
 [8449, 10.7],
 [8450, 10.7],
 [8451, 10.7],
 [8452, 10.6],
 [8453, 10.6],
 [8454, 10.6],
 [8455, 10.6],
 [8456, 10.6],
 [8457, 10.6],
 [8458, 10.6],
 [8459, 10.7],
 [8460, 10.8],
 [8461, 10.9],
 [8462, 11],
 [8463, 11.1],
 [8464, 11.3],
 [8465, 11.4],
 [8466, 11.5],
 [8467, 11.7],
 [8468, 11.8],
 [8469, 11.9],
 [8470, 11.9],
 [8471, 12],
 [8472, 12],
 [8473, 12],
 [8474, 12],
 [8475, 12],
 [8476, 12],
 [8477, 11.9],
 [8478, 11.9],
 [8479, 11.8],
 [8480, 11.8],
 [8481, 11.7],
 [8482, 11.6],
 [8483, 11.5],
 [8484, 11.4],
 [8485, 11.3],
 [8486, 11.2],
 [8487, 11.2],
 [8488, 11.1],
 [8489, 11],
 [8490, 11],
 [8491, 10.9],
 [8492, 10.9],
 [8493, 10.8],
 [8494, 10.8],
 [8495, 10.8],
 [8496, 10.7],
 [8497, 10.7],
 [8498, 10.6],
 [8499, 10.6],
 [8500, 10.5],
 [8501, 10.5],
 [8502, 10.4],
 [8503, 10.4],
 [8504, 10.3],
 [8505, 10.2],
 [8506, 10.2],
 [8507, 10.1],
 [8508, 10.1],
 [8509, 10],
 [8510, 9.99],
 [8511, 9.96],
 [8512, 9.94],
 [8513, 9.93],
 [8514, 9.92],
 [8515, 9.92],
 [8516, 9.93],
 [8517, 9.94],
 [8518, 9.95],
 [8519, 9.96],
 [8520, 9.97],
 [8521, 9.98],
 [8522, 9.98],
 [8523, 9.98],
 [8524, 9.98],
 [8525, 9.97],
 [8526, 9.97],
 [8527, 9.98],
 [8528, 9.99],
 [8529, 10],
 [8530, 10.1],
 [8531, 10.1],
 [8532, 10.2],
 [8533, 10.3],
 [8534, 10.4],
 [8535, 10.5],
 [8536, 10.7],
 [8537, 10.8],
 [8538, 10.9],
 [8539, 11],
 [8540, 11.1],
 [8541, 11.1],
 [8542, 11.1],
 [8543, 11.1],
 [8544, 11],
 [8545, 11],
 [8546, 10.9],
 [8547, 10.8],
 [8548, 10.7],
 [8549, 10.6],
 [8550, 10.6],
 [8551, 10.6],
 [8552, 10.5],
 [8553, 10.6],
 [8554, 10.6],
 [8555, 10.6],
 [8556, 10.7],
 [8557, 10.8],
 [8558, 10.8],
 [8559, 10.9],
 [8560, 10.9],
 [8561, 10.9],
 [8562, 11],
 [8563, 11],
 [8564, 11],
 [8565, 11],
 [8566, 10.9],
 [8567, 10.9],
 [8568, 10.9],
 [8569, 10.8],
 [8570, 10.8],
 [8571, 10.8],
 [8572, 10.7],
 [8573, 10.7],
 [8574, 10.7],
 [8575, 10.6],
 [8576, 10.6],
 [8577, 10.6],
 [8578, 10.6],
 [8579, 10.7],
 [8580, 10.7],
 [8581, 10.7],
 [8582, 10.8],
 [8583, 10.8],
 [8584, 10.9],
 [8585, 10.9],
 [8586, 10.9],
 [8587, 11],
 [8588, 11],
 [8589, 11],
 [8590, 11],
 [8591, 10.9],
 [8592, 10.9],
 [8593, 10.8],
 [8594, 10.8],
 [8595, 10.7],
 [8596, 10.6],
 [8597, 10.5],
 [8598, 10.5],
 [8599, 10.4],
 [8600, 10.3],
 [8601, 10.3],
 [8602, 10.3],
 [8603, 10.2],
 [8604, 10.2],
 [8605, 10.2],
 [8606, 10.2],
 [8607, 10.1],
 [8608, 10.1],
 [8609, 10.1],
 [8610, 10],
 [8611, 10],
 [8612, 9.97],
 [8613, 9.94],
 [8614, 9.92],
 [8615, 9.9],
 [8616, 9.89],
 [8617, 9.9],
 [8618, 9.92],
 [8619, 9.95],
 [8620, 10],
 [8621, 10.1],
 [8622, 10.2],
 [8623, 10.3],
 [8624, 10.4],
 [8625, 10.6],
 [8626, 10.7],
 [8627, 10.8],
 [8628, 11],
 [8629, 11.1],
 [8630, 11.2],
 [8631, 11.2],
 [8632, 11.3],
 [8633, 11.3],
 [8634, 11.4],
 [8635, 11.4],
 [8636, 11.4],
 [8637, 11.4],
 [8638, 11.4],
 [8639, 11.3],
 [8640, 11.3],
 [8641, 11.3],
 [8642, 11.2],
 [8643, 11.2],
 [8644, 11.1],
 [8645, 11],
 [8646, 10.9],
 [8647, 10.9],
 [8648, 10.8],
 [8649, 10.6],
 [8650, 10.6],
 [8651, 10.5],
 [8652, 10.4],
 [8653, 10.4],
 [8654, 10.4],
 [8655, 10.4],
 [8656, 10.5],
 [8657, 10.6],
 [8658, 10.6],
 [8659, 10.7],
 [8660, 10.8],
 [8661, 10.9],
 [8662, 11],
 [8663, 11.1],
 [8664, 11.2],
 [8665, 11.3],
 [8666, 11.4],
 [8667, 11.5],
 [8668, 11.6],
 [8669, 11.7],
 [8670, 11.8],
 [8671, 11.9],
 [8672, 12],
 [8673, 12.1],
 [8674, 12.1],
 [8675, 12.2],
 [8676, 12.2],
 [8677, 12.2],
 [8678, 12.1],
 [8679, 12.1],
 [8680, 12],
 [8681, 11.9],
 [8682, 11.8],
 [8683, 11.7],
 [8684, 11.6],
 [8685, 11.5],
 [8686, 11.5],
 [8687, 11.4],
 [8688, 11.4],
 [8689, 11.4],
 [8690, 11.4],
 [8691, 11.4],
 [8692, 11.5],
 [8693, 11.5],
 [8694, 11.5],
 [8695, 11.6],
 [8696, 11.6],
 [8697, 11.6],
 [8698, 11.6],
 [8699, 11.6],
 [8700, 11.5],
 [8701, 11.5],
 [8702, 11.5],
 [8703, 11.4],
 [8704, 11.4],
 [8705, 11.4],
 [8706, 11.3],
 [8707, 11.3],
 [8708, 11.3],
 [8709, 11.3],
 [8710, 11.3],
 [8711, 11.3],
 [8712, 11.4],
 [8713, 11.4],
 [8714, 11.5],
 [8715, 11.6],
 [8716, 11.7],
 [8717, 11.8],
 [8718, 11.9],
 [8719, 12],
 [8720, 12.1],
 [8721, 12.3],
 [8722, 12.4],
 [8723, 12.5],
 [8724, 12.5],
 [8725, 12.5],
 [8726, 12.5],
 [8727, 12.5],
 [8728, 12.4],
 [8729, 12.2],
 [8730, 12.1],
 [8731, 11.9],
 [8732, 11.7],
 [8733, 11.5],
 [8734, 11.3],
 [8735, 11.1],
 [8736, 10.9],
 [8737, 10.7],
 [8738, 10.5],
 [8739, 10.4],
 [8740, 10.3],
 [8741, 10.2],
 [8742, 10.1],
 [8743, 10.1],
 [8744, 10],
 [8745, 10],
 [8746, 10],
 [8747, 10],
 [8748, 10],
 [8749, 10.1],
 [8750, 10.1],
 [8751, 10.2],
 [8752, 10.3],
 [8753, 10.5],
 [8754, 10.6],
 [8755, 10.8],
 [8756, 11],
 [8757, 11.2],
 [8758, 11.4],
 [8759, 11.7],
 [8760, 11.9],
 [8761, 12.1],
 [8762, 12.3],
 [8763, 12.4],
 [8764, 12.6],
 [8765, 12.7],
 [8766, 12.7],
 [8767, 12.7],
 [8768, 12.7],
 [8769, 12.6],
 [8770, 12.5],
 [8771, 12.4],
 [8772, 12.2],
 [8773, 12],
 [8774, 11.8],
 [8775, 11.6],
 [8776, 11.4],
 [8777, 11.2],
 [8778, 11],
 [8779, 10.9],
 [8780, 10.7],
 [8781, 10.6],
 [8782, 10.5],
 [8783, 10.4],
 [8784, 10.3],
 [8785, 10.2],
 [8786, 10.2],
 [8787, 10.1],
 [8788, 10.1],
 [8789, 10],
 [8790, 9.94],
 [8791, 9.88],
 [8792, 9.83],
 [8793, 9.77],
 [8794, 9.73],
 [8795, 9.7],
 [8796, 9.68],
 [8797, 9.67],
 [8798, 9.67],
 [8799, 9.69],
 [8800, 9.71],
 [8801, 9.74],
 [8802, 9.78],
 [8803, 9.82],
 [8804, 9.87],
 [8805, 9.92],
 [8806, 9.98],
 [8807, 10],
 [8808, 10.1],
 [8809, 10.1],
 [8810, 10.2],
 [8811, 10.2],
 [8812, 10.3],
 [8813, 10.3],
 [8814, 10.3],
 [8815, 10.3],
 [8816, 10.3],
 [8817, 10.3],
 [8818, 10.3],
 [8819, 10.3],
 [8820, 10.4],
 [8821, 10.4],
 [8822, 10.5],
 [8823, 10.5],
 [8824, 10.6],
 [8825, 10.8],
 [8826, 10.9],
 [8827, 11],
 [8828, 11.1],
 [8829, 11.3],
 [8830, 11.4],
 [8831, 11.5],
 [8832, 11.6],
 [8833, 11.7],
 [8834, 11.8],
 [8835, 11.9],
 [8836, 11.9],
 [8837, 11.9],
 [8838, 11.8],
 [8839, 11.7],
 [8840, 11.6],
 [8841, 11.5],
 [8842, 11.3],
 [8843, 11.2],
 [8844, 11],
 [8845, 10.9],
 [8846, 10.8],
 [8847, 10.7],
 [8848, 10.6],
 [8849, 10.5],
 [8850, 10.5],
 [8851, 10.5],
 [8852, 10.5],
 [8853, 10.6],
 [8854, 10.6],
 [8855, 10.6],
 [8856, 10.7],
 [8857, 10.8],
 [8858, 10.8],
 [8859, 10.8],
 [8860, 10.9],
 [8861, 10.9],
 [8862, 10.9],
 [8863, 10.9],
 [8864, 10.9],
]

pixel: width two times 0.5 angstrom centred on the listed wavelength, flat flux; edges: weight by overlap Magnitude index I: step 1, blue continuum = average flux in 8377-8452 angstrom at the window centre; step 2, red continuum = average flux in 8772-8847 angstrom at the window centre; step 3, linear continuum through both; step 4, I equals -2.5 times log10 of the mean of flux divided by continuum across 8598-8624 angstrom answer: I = 0.071 mag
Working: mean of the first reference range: 11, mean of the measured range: 10.1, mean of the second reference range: 10.6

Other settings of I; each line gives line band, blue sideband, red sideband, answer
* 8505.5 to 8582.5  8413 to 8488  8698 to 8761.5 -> 0.080 mag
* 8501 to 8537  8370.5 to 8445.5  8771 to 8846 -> 0.080 mag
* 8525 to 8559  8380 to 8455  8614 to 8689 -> 0.043 mag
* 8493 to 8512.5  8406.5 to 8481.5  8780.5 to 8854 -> 0.078 mag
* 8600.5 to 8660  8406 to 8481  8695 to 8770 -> 0.077 mag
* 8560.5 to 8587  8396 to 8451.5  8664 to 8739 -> 0.056 mag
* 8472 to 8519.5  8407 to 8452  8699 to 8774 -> 0.043 mag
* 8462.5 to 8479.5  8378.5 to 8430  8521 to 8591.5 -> -0.099 mag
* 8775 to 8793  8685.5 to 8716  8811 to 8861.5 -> 0.068 mag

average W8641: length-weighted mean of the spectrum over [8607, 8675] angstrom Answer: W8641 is 10.8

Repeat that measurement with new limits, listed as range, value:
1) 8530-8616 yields 10.6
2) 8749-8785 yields 11.4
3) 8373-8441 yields 11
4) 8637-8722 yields 11.4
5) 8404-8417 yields 10.6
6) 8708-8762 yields 11.3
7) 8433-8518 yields 11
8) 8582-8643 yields 10.6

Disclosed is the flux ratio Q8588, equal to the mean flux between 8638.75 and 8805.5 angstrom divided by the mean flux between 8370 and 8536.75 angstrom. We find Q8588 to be 1.03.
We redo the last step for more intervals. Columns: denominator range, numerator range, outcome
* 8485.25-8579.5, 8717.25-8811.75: 1.04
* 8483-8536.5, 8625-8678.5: 1.08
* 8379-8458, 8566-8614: 0.97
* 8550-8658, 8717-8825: 1.02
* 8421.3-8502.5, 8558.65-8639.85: 0.94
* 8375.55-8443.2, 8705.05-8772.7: 1.04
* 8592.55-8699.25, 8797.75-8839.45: 0.97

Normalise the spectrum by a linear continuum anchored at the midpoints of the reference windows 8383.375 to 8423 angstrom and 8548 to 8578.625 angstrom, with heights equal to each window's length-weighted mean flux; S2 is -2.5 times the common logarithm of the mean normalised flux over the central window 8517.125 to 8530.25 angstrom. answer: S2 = 0.08 mag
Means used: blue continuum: 10.7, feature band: 9.98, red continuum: 10.8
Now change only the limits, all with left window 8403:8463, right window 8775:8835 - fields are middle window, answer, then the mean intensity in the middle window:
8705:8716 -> -0.081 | 11.4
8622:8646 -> -0.038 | 11.1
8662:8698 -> -0.102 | 11.7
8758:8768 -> -0.176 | 12.3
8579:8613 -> 0.024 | 10.5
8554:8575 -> -0.001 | 10.8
